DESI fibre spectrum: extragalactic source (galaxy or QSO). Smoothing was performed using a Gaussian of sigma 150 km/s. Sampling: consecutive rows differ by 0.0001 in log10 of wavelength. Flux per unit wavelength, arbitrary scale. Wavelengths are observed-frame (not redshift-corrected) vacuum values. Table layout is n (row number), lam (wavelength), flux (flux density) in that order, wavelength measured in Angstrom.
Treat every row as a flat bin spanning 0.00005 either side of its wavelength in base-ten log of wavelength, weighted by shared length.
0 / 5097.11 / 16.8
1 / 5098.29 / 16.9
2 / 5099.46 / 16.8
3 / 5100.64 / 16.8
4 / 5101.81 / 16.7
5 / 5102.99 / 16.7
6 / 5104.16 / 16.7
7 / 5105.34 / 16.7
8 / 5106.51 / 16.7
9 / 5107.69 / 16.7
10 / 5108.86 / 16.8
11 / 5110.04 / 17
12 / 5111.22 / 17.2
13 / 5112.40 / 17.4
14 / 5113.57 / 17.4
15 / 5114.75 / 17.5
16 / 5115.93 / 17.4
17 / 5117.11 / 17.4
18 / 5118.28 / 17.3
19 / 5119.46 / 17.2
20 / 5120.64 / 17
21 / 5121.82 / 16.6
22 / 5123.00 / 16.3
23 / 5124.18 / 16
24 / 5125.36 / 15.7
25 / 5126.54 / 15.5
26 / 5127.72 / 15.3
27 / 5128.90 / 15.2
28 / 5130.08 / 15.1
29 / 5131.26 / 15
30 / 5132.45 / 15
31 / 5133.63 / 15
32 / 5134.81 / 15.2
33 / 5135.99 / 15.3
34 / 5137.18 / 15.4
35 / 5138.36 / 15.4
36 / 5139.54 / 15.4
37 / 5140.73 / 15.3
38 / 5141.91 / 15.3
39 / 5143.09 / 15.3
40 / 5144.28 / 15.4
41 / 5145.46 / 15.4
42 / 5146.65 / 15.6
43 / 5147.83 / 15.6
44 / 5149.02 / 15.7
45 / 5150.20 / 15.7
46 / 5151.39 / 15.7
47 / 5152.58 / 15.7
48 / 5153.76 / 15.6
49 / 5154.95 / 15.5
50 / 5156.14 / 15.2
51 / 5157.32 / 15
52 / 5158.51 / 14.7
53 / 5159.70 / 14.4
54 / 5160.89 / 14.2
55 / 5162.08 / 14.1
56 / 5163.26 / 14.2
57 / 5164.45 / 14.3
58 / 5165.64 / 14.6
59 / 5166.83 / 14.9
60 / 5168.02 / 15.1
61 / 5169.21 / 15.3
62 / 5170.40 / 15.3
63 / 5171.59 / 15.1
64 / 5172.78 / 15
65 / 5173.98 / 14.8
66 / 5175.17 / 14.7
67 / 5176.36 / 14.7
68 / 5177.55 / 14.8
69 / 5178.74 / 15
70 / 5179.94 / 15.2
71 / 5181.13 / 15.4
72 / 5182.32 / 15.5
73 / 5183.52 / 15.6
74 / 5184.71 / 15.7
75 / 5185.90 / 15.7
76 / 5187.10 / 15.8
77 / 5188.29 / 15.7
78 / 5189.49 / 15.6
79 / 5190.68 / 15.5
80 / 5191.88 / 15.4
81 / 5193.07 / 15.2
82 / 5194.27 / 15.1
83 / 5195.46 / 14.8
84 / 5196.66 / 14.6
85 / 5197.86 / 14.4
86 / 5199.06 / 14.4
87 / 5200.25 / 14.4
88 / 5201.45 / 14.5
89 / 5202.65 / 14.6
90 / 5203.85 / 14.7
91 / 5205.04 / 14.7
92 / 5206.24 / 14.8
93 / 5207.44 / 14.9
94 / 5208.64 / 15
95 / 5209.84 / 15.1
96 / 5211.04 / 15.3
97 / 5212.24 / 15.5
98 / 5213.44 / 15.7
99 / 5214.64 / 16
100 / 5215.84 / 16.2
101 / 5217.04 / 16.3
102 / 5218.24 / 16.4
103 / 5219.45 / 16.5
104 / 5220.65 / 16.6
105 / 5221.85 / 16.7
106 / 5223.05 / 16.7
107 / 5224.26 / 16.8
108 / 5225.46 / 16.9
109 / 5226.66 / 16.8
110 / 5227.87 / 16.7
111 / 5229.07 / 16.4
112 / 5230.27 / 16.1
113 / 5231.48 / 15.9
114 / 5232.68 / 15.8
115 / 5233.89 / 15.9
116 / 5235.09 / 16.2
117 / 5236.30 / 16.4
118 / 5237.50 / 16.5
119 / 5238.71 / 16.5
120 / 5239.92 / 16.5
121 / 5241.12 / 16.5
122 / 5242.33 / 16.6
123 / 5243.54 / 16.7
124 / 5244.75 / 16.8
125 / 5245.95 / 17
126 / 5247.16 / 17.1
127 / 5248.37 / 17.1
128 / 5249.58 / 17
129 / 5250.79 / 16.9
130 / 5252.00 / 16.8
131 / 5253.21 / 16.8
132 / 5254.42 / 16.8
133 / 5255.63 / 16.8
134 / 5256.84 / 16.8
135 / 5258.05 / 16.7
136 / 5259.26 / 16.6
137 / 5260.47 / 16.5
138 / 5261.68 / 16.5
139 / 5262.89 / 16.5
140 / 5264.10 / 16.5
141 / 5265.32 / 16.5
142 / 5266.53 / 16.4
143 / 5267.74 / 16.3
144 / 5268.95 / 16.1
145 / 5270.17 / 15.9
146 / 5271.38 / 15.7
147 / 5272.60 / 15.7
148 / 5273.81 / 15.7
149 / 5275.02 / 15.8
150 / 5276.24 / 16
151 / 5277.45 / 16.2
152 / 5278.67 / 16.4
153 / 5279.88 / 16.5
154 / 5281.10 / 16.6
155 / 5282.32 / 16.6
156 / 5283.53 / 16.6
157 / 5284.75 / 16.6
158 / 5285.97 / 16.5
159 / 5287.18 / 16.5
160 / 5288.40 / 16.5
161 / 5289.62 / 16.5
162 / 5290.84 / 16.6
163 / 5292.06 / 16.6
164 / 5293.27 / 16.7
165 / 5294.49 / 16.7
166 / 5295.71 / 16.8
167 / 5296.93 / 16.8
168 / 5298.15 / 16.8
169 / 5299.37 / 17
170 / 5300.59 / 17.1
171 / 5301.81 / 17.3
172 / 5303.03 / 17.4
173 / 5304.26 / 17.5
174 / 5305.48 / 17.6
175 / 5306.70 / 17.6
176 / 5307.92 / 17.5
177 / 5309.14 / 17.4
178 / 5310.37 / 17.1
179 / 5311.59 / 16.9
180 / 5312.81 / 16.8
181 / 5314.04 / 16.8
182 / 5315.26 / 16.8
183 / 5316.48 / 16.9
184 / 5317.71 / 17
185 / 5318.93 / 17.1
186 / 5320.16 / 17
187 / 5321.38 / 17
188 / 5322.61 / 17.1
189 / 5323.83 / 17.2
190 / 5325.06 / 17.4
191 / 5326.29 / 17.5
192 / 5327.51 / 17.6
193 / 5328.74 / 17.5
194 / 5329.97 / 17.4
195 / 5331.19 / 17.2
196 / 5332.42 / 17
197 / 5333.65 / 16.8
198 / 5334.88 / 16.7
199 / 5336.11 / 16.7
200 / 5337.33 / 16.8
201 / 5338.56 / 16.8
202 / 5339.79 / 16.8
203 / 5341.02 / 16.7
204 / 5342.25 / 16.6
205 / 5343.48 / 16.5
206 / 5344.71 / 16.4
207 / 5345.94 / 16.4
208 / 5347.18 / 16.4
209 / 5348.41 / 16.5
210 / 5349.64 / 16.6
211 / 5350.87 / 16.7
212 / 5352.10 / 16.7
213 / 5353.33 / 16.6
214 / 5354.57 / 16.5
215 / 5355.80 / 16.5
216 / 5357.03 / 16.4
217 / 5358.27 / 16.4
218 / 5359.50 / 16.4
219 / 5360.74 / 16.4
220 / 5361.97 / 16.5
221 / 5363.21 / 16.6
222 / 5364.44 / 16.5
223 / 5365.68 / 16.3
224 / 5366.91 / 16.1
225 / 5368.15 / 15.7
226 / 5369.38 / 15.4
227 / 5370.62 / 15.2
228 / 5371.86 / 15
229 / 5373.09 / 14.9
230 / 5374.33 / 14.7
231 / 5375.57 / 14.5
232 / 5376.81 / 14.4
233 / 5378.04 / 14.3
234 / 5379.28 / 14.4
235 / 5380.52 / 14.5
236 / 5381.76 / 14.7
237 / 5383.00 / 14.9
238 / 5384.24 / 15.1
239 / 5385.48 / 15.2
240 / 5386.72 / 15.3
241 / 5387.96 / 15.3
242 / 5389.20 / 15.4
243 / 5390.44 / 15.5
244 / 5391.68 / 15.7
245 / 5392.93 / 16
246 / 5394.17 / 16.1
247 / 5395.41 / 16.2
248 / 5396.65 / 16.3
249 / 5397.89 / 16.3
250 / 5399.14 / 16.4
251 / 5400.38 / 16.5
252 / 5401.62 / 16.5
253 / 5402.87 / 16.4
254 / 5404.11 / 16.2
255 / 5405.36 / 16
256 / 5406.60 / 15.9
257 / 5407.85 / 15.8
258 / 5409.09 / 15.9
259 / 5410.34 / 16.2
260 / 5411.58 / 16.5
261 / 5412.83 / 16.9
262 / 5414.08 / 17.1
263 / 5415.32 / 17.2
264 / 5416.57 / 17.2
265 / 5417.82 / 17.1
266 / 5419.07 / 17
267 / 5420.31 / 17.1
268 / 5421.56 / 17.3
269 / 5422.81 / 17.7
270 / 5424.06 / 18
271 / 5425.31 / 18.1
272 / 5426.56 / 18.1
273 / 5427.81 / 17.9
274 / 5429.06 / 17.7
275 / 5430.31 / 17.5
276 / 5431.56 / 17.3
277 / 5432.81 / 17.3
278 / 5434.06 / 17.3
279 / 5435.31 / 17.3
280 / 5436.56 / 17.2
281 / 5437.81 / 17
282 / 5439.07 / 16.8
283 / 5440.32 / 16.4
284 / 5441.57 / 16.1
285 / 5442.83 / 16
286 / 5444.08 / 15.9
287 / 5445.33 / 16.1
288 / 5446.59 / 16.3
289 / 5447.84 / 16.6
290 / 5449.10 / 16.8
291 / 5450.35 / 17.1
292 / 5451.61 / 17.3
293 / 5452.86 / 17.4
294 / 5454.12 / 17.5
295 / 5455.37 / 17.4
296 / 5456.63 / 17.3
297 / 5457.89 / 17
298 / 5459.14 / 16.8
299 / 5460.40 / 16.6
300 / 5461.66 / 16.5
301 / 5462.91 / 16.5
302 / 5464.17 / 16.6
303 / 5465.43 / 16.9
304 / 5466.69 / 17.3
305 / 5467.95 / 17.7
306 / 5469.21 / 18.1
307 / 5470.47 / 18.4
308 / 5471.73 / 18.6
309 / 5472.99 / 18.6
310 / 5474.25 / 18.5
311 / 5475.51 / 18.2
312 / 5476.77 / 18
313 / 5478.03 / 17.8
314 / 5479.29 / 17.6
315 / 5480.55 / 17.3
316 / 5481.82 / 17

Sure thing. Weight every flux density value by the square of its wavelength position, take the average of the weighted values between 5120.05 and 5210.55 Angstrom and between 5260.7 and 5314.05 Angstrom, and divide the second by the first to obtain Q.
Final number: 1.15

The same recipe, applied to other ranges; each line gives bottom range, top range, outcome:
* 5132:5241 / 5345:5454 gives 1.15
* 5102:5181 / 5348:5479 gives 1.17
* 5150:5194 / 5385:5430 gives 1.20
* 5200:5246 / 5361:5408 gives 1.04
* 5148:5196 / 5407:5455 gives 1.24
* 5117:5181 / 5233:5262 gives 1.13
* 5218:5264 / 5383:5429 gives 1.06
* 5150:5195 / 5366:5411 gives 1.11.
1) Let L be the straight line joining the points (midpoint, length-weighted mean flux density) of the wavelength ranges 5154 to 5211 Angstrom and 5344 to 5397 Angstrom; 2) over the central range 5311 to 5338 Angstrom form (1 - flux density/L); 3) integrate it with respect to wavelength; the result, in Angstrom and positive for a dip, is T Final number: -2.59 Angstrom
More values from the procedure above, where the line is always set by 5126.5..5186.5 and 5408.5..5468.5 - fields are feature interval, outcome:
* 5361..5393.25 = 2.5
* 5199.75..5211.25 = 0.5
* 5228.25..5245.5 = -0.7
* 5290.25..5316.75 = -1.5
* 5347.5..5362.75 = 0.0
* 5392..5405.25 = 0.4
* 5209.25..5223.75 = -0.5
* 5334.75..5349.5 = -0.2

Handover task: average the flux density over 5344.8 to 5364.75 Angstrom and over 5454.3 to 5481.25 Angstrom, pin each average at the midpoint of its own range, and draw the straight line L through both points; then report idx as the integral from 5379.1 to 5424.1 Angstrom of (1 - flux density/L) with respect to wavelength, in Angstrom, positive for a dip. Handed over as 2.1 Angstrom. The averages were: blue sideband 16.5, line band 16.2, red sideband 17.5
